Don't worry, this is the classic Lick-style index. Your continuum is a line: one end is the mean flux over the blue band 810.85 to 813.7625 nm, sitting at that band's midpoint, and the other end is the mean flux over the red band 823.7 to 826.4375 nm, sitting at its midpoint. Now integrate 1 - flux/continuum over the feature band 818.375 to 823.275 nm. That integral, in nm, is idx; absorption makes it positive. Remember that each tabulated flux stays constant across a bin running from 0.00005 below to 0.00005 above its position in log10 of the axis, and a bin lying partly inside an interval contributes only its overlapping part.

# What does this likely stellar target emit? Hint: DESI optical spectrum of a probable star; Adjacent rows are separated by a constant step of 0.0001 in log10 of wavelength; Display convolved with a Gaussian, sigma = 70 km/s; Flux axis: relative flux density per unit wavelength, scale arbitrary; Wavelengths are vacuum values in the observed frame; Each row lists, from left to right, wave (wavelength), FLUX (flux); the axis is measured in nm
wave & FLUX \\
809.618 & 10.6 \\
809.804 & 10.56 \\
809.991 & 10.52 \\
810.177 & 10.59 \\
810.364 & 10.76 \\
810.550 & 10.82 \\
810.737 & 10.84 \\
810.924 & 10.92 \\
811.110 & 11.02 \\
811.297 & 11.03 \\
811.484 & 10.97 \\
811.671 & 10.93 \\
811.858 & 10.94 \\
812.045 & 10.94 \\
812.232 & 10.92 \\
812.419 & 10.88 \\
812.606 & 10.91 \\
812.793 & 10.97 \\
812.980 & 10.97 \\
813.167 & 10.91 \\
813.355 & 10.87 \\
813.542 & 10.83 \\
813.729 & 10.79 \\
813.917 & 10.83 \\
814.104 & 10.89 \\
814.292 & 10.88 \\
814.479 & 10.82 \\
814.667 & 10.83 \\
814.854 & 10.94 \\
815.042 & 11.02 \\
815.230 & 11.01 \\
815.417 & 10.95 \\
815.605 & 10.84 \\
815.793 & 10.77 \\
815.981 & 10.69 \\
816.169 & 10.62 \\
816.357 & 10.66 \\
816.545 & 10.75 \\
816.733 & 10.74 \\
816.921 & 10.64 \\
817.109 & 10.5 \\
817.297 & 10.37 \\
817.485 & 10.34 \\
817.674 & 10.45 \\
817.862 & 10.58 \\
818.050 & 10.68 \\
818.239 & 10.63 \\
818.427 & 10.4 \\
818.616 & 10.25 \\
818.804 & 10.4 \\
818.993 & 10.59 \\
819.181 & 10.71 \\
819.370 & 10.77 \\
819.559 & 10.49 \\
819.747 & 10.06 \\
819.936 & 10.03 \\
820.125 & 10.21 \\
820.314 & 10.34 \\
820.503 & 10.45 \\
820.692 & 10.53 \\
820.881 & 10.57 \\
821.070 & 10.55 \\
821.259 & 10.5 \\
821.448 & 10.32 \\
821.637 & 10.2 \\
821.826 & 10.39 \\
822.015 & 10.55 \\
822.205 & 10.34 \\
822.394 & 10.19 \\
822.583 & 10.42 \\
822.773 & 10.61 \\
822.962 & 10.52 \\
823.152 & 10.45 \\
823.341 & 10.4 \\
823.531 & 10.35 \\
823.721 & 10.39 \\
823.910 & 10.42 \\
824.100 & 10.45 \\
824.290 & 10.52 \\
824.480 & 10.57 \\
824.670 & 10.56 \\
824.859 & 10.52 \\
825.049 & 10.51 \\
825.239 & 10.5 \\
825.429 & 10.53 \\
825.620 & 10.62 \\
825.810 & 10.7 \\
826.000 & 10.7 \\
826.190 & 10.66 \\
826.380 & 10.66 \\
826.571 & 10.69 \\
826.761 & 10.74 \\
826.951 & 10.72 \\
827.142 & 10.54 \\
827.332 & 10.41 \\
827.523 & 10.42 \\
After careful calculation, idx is 0.12 nm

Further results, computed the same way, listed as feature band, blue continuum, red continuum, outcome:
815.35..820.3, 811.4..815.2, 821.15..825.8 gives 0.077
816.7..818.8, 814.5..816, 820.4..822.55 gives 0.040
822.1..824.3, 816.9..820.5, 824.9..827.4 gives 0.026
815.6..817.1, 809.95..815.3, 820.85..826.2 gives 0.007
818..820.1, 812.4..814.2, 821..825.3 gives 0.037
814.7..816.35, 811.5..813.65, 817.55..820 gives -0.022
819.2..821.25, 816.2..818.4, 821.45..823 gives 0.010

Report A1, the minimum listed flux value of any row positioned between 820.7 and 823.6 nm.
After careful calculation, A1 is 10.19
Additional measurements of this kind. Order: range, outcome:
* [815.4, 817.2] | 10.5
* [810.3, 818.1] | 10.34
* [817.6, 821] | 10.03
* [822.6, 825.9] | 10.35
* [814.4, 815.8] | 10.77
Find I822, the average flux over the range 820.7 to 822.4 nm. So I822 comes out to 10.4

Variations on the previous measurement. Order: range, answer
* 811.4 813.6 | 10.9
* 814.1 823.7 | 10.5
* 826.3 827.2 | 10.7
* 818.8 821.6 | 10.4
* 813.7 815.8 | 10.9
